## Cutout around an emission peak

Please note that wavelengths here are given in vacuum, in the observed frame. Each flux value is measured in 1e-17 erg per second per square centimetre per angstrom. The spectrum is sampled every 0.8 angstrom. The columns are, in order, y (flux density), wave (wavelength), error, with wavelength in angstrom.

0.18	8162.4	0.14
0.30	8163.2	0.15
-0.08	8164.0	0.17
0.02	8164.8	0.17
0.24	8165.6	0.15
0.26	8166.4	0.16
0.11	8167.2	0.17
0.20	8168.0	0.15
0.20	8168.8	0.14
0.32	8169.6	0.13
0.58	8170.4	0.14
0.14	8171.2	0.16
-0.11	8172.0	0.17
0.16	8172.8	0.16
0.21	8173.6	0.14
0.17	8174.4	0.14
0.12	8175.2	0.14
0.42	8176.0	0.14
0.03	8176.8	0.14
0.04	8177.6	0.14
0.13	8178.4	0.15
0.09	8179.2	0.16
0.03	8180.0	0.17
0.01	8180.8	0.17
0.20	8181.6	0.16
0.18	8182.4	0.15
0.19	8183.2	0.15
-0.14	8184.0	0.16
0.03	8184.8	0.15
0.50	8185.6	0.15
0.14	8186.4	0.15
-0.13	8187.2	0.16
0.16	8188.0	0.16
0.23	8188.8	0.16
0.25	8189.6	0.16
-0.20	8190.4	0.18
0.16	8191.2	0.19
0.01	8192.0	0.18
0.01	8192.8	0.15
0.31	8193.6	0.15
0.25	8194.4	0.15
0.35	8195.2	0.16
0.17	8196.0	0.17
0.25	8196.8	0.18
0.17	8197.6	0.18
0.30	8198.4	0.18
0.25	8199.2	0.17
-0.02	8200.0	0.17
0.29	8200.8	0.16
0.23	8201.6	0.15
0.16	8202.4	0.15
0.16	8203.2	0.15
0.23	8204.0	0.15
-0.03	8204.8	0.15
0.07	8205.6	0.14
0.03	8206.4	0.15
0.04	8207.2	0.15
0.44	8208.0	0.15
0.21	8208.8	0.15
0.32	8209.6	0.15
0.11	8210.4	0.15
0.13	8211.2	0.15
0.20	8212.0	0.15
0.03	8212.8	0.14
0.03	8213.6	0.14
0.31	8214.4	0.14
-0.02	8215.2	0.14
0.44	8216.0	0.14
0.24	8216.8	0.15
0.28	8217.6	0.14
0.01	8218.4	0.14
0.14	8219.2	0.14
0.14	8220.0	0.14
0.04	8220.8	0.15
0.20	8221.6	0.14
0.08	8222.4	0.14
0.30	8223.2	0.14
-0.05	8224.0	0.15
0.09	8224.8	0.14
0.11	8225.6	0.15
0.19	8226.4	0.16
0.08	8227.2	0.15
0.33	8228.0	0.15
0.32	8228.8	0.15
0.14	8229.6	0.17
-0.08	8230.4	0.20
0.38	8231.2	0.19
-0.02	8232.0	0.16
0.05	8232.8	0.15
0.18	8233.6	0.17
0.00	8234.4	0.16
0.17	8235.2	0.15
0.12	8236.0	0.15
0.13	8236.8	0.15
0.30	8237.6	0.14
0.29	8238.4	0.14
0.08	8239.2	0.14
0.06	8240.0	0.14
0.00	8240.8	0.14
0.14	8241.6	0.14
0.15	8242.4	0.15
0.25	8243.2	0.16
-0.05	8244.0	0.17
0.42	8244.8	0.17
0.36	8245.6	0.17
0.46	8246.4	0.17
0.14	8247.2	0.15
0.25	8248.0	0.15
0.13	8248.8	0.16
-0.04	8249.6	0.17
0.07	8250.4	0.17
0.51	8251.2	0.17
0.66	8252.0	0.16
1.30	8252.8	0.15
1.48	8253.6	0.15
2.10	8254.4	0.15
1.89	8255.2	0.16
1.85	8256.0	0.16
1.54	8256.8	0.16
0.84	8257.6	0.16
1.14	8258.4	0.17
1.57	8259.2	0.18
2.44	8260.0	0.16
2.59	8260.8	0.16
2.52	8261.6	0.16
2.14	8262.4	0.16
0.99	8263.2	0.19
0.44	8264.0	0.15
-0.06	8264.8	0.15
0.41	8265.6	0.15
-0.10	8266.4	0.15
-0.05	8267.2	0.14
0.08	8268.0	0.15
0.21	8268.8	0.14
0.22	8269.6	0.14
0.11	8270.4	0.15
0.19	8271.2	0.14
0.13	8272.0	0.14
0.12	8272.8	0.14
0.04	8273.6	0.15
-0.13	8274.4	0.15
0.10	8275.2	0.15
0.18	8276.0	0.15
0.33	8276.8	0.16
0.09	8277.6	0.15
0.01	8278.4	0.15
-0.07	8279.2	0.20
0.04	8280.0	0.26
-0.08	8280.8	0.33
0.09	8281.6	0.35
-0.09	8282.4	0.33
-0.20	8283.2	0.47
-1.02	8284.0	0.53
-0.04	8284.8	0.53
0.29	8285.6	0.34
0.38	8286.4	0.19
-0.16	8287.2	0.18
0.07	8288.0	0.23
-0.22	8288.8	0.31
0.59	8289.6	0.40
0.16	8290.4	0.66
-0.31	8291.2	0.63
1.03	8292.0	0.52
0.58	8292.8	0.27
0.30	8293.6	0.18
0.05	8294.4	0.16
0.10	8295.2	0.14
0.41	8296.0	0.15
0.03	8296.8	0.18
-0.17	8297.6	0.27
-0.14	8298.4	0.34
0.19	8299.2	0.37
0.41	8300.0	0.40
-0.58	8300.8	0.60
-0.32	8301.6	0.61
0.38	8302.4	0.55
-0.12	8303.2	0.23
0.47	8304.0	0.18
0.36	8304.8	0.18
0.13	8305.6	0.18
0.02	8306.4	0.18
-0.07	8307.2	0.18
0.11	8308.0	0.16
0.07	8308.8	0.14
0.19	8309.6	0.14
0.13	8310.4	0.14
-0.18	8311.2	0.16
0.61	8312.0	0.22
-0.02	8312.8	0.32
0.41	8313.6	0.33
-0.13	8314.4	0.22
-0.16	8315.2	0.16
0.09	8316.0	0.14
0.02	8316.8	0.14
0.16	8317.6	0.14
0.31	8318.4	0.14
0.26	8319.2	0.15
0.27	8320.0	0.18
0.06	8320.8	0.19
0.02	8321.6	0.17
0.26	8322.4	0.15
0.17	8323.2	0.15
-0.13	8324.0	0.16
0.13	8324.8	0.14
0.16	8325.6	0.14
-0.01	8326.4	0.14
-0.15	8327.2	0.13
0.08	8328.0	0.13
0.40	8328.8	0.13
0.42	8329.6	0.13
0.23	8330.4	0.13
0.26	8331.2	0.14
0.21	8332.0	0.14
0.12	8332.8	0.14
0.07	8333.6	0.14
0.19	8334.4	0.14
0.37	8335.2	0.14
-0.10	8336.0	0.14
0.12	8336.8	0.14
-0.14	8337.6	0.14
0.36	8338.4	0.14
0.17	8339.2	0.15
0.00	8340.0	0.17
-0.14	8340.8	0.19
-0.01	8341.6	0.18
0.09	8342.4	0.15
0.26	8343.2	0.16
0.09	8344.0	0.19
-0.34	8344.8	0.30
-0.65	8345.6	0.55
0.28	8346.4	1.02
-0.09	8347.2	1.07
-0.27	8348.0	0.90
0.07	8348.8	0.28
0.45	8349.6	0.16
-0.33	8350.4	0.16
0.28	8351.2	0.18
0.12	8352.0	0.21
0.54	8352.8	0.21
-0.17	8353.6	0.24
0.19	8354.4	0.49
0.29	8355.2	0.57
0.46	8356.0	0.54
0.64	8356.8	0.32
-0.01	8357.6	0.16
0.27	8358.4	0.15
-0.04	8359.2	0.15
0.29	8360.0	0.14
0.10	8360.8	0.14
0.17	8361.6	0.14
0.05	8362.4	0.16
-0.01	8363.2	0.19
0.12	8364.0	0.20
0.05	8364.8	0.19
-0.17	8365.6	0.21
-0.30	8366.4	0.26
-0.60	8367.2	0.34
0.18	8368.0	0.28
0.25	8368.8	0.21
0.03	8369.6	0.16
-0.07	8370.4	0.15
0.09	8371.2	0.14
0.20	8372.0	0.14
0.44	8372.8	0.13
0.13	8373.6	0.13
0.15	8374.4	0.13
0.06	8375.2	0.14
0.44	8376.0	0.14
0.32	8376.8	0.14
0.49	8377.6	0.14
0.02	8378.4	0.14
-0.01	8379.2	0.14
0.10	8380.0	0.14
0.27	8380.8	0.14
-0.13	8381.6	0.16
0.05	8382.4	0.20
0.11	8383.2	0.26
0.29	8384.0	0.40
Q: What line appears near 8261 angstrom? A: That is [O II]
